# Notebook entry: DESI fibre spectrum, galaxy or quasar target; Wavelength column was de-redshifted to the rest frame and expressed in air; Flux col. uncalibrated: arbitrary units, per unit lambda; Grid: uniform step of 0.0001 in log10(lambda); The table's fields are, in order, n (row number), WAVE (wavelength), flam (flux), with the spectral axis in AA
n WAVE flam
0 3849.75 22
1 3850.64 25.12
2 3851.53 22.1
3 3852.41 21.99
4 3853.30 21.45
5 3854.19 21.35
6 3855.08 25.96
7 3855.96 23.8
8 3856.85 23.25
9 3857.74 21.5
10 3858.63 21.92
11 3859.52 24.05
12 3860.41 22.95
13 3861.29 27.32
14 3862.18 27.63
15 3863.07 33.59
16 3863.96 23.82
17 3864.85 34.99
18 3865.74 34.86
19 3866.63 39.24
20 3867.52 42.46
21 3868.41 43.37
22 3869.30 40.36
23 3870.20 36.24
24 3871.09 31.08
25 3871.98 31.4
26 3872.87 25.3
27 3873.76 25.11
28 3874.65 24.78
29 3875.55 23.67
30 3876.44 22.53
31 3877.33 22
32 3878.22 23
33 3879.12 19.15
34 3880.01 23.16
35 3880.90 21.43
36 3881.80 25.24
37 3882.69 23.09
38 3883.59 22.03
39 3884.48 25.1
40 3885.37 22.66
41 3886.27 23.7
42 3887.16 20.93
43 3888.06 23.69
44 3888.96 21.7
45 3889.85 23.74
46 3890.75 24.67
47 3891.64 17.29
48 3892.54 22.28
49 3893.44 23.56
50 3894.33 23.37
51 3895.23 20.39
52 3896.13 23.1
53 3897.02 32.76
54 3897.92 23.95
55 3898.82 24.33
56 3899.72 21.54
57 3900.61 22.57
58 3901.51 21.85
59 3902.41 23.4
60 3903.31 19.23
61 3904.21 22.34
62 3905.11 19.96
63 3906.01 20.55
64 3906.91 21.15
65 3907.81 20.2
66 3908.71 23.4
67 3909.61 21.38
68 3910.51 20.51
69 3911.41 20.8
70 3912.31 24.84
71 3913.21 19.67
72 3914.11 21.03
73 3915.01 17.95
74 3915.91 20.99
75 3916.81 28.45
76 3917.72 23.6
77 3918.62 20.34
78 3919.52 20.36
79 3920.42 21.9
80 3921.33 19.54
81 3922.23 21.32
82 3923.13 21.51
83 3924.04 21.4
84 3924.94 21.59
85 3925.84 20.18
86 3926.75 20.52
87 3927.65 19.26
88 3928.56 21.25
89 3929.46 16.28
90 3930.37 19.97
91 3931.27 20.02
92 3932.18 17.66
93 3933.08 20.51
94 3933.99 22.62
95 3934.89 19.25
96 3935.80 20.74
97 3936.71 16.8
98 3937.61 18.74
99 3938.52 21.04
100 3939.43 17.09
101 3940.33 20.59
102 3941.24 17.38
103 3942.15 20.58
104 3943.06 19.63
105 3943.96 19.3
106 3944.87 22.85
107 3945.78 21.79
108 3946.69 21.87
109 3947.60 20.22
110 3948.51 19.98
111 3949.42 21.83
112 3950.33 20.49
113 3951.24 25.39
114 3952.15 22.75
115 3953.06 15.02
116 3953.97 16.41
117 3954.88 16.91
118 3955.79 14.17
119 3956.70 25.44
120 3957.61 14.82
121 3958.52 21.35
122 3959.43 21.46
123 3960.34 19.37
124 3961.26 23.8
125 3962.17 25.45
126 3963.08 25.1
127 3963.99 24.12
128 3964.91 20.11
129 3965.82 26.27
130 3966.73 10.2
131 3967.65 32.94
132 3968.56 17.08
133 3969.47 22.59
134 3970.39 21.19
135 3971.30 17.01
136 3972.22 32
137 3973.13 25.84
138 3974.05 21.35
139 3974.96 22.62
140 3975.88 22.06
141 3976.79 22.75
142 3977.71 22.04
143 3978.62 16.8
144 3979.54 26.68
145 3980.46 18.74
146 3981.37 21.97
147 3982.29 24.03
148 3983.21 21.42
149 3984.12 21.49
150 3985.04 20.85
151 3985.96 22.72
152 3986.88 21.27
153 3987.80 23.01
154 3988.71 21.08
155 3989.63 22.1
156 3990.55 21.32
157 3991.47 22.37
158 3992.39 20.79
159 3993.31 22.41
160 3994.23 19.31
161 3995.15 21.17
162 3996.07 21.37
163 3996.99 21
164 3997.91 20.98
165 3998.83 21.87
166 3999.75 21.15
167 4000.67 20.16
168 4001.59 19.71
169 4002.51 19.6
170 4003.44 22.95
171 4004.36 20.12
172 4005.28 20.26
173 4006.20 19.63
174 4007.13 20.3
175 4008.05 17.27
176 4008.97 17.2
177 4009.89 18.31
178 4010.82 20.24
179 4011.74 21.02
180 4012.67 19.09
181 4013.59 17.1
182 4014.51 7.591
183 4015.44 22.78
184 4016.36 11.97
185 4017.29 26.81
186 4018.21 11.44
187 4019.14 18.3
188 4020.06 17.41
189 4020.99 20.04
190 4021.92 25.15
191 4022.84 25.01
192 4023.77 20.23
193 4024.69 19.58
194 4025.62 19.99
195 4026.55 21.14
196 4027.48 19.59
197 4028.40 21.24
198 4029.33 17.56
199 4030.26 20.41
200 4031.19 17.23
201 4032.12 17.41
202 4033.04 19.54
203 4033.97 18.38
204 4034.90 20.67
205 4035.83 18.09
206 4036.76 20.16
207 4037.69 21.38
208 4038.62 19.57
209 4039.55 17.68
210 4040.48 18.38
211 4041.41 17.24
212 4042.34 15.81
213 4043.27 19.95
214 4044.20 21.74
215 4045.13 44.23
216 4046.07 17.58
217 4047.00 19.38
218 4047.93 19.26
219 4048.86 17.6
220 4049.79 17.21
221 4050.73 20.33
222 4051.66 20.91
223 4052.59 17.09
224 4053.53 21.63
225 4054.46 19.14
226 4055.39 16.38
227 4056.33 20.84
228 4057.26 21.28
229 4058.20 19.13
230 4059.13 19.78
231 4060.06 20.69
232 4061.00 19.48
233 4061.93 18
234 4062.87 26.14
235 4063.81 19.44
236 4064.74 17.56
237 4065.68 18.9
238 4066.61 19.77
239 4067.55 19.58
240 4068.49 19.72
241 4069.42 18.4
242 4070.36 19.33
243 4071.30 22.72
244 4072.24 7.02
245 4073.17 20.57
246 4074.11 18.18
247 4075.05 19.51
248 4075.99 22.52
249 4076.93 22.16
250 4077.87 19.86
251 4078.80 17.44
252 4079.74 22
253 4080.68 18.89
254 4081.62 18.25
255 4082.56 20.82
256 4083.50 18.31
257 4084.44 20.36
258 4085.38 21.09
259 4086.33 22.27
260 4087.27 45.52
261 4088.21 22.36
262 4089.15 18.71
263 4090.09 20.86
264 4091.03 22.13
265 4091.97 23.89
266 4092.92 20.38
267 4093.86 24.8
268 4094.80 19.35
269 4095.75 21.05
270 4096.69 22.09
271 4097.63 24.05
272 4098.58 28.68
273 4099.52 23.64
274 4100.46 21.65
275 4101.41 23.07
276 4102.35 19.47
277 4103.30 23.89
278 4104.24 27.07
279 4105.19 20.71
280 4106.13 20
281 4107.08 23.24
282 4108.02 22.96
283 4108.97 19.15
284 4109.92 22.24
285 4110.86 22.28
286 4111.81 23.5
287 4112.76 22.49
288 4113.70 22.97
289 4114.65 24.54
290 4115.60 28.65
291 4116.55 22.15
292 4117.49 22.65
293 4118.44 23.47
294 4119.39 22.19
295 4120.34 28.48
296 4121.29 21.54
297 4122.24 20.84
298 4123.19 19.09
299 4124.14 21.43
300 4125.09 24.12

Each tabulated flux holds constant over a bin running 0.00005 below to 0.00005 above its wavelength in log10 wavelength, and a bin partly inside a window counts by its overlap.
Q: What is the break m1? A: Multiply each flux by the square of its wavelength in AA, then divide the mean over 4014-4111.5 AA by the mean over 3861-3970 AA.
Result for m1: 1.0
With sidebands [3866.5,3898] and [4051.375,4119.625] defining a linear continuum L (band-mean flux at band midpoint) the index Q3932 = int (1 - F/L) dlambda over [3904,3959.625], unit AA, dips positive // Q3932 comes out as 9.9 AA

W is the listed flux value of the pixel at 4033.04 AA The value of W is 19.54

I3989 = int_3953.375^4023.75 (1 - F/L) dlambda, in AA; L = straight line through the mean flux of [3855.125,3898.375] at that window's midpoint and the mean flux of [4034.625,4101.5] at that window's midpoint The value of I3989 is 6.8 AA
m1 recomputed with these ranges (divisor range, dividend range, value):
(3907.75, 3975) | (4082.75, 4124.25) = 1.19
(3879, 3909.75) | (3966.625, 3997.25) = 1.02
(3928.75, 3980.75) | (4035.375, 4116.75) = 1.08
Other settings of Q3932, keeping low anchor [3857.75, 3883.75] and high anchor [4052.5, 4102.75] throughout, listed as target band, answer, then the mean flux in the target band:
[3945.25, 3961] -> 3.2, 20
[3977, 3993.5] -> 1.6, 21.7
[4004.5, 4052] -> 6.4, 19.5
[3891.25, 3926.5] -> 6.4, 21.9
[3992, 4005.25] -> 1.5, 20.9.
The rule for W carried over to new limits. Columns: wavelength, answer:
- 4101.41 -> 23.07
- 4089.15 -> 18.71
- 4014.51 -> 7.591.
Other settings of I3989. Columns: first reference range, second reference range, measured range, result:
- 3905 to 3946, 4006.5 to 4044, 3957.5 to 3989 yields -3.7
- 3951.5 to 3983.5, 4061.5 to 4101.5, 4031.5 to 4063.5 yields 1.8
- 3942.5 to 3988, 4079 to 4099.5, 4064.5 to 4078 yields 2.0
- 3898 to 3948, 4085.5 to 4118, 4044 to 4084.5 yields 5.0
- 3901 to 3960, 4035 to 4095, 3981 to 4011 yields -0.6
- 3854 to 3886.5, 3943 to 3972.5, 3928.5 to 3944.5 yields 2.3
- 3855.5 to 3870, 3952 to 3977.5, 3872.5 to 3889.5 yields 3.4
